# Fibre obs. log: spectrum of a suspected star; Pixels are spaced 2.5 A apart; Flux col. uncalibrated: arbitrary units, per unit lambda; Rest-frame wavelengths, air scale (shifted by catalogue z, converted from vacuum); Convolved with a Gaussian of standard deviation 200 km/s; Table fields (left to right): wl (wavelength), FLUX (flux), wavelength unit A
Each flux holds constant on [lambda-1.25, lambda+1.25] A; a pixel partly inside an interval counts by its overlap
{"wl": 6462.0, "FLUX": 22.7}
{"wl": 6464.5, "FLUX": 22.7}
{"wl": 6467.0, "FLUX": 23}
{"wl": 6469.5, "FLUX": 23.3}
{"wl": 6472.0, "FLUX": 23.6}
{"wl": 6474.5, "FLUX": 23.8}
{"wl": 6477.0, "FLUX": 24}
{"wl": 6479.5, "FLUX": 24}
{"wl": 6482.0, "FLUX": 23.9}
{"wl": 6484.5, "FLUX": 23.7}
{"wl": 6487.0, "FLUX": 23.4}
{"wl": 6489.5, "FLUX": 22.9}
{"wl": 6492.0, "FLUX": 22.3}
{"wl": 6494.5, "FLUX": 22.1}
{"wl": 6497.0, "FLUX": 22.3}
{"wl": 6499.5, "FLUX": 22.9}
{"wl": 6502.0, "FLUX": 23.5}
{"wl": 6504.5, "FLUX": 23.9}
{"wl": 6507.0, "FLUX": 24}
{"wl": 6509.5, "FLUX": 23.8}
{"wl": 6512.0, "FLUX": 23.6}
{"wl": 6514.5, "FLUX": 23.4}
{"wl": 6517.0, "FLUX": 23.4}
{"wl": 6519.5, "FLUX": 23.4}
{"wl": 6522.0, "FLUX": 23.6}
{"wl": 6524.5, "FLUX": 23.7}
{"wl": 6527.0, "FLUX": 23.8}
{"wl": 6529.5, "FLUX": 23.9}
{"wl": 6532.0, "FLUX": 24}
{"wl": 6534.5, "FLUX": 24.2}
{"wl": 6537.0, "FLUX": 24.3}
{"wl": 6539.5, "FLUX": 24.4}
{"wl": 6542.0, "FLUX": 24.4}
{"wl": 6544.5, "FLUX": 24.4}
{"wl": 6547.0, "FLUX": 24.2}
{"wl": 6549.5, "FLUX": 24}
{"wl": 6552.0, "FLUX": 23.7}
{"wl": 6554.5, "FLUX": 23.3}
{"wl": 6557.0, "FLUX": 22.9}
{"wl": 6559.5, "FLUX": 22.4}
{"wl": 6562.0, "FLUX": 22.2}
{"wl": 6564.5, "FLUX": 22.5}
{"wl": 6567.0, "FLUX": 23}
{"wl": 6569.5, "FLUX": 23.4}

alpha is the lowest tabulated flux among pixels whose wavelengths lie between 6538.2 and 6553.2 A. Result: 23.7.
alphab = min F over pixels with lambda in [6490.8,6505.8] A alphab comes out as 22.1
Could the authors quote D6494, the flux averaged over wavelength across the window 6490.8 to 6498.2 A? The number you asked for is 22.2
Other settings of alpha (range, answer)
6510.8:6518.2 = 23.4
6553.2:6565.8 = 22.2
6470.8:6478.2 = 23.6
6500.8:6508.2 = 23.5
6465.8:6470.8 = 23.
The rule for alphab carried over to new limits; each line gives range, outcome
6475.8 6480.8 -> 24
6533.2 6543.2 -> 24.2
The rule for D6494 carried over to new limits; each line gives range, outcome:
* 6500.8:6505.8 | 23.7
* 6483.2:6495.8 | 22.9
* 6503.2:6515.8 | 23.7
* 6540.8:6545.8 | 24.4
